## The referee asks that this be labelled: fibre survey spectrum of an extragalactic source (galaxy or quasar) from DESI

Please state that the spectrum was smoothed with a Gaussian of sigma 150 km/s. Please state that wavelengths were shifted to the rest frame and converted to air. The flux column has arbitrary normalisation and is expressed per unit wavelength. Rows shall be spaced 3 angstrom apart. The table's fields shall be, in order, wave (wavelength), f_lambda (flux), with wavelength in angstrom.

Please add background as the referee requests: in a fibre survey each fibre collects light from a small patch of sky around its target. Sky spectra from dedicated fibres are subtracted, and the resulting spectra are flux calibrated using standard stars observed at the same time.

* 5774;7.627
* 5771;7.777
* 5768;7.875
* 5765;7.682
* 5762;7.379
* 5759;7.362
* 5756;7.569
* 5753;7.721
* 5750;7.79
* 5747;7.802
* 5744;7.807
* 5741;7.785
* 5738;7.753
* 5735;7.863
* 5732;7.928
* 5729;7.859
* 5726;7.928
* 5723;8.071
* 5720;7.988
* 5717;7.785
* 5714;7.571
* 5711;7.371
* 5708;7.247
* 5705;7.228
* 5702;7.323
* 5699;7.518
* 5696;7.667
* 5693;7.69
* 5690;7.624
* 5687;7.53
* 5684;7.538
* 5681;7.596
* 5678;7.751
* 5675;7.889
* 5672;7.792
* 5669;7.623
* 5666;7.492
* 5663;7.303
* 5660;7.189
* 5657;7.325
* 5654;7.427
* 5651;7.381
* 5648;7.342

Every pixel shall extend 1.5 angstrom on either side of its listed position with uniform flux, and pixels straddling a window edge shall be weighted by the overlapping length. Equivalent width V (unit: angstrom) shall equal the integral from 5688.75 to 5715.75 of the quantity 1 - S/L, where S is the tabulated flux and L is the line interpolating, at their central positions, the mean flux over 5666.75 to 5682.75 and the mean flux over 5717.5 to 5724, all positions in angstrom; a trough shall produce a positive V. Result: 1.4 angstrom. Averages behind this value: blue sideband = 7.72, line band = 7.47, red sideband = 7.99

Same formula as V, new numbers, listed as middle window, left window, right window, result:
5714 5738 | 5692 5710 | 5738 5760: -1.0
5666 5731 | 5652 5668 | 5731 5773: -1.2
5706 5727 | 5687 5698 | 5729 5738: 0.2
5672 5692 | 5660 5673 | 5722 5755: -0.2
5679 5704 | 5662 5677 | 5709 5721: 0.3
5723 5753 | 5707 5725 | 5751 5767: -0.9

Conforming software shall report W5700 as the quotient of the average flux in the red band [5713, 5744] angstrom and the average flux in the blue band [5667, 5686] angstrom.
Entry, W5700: 1.0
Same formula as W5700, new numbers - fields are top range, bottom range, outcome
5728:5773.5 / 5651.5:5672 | 1.04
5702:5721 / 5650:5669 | 1.02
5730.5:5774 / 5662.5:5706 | 1.02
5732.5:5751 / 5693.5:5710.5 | 1.05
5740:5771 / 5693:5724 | 1.01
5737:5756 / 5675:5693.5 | 1.02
